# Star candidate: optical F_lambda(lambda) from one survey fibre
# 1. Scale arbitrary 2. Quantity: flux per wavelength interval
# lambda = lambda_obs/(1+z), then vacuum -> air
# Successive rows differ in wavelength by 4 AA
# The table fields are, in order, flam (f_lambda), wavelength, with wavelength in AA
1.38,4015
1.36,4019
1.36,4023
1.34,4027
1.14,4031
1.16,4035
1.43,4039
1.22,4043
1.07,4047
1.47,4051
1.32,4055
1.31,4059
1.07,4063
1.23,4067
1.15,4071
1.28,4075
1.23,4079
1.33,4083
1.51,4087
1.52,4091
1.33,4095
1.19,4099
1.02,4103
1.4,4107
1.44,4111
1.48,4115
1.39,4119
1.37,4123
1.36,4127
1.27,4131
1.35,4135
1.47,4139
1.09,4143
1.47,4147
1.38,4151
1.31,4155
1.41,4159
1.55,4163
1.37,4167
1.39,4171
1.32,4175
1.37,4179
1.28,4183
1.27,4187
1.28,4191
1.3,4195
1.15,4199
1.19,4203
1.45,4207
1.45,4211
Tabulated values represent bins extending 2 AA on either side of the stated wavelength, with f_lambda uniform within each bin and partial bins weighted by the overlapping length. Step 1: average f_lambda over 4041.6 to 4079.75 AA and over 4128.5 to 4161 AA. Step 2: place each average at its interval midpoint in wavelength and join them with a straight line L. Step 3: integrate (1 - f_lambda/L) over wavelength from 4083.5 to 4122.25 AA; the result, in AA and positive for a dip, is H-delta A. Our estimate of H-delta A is -2.2 AA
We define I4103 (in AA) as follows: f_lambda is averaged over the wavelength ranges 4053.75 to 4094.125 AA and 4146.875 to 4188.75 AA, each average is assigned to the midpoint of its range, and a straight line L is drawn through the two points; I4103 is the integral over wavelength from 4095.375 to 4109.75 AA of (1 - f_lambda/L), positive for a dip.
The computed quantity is 1.0 AA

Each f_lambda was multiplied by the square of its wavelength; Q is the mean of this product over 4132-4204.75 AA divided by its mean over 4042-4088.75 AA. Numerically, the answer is 1.1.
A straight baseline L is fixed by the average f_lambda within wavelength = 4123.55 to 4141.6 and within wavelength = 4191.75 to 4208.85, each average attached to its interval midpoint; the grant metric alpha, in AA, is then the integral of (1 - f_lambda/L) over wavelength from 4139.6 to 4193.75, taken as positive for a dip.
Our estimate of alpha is -1.5 AA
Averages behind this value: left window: 1.35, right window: 1.27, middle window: 1.35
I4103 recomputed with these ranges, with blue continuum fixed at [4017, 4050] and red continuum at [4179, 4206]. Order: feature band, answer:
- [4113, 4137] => -2.0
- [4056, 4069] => 0.5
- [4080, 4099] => -1.8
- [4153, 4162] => -0.8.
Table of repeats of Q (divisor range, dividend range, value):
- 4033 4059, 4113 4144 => 1.10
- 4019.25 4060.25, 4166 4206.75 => 1.08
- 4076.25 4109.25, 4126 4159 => 1.04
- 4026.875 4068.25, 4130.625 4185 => 1.15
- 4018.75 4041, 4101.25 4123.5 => 1.09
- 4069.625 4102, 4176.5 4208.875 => 1.03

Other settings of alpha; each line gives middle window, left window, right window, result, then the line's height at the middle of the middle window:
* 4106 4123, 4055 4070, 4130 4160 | -1.65 AA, 1.3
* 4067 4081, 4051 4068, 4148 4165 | 0.68 AA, 1.28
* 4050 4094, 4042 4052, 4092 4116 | -1.34 AA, 1.27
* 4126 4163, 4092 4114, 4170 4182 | -0.80 AA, 1.33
